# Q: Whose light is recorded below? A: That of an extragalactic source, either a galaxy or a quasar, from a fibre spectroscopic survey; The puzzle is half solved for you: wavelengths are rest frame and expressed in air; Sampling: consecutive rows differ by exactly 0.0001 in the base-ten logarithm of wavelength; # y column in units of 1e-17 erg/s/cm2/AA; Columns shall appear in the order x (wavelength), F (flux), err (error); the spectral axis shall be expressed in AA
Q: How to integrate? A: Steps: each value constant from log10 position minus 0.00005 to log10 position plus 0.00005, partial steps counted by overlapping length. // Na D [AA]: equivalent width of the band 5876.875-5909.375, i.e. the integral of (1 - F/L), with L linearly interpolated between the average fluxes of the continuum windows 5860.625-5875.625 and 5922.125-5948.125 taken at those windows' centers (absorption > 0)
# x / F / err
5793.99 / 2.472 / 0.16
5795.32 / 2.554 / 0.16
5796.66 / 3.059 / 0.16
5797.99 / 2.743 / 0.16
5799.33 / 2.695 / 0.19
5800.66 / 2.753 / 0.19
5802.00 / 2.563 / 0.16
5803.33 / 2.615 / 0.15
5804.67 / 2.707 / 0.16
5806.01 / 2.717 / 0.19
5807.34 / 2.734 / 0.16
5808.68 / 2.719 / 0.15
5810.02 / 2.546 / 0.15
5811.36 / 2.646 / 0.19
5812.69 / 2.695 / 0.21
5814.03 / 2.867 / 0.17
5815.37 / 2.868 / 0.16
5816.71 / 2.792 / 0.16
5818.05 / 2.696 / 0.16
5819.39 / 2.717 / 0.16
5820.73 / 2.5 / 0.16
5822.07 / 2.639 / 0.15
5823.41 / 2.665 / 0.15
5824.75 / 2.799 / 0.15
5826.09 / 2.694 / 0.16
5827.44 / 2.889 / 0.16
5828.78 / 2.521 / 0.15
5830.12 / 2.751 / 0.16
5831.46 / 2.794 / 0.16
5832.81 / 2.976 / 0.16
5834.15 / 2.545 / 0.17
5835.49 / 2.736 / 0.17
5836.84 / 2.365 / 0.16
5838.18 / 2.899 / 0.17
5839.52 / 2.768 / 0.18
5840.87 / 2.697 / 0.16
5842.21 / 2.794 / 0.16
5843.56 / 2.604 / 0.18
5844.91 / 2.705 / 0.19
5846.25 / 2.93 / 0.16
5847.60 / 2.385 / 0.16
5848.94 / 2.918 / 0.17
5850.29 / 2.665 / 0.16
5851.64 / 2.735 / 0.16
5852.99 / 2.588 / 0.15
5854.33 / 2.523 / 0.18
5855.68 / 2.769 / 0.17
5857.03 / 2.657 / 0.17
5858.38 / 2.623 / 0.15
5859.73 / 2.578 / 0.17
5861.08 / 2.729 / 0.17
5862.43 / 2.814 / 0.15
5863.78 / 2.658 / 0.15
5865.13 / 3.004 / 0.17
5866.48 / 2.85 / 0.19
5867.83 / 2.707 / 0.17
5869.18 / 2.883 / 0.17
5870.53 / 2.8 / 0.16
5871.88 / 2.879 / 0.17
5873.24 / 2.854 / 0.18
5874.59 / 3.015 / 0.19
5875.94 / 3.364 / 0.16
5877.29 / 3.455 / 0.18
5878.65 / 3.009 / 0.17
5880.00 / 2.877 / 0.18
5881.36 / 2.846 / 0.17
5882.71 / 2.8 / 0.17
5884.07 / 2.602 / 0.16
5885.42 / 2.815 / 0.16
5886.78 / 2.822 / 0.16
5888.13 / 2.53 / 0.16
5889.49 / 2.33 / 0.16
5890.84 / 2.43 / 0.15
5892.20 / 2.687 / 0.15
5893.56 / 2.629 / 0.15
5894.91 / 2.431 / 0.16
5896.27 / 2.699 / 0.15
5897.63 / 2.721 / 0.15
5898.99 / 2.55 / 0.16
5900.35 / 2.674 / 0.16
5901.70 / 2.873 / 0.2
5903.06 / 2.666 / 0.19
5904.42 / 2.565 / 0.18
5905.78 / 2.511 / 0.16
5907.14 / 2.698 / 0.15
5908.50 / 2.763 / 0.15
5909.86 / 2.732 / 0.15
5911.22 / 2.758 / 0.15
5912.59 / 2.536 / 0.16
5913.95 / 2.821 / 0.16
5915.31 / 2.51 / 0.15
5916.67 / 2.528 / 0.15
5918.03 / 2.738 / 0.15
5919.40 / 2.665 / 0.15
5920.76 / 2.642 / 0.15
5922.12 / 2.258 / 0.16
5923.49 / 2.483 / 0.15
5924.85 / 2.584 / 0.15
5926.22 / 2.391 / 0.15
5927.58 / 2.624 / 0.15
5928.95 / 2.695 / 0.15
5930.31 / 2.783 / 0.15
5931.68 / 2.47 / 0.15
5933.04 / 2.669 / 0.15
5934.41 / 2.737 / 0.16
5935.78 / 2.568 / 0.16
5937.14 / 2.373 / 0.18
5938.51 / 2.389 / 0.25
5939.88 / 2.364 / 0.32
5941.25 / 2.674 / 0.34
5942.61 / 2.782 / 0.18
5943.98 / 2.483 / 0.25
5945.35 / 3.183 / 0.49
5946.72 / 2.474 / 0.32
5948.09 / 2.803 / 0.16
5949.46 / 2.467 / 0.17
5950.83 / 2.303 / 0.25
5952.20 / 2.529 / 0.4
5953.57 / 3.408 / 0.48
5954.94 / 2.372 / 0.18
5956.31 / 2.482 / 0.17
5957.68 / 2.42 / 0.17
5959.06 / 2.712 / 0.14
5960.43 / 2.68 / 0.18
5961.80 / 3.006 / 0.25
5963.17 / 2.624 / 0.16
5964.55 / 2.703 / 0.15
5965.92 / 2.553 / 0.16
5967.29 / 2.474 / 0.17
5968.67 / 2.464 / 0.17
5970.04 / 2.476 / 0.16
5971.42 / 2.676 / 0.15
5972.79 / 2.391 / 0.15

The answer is 0.6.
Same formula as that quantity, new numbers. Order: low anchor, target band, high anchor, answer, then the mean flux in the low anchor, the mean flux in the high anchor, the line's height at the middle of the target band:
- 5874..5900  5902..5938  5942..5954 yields 1.6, 2.77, 2.7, 2.73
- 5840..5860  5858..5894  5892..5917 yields -1.8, 2.68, 2.65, 2.67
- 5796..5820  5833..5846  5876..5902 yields 0.2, 2.73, 2.74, 2.73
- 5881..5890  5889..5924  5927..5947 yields 0.5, 2.68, 2.62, 2.66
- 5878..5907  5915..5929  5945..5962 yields 0.6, 2.67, 2.66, 2.67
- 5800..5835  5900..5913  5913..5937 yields -0.3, 2.71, 2.59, 2.61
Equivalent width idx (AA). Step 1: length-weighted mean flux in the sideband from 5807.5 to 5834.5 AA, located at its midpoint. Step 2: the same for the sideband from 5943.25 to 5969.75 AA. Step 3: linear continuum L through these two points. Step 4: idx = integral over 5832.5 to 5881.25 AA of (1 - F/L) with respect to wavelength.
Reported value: -1.7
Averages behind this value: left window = 2.72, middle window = 2.79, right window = 2.64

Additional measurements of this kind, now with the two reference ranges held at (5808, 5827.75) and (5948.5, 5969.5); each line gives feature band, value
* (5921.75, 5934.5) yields 0.3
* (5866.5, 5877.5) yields -1.2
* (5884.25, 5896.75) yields 0.3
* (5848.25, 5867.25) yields -0.3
